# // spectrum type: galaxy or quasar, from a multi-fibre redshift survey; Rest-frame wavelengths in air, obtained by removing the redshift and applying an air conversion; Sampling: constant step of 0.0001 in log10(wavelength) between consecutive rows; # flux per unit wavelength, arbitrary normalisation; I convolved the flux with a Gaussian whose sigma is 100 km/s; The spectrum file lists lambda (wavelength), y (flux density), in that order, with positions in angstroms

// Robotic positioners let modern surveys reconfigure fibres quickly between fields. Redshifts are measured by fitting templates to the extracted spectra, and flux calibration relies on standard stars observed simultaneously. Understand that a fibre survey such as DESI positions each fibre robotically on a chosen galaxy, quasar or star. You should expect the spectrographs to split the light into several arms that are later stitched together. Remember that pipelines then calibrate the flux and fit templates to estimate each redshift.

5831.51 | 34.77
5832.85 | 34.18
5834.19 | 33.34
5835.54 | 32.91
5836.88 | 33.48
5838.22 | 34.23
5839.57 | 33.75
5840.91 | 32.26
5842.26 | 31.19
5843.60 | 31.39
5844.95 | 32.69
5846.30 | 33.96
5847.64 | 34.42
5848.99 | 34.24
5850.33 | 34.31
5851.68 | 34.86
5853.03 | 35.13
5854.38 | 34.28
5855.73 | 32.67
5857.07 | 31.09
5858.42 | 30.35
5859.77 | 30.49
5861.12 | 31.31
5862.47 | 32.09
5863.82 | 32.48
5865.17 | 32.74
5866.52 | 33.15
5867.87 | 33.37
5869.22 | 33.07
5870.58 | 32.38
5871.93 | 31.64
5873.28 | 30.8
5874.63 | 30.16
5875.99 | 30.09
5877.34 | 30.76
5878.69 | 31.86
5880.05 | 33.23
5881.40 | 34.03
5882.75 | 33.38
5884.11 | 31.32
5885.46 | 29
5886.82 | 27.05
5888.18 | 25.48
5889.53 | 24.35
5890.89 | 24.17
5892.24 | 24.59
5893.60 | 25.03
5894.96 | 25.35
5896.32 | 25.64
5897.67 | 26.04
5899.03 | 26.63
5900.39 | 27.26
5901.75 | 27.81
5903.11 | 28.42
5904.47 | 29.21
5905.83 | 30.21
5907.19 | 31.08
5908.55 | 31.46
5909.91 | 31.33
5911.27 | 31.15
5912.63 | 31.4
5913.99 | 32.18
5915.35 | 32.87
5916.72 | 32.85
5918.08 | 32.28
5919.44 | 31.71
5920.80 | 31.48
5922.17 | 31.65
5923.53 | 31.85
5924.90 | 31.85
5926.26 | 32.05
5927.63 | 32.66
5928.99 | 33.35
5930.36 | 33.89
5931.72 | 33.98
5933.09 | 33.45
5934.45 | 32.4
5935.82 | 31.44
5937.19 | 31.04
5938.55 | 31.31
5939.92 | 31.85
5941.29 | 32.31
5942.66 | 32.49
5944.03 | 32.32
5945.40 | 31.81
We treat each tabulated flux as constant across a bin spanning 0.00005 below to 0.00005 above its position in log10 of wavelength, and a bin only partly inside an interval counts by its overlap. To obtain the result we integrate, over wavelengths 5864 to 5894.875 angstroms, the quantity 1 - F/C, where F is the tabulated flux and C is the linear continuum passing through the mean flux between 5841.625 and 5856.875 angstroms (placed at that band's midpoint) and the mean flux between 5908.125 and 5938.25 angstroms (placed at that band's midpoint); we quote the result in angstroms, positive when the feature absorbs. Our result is 2.8 angstroms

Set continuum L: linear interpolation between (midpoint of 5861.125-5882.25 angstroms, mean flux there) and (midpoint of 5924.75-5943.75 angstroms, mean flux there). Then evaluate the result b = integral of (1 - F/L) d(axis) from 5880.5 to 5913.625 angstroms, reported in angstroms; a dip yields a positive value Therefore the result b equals 3.9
